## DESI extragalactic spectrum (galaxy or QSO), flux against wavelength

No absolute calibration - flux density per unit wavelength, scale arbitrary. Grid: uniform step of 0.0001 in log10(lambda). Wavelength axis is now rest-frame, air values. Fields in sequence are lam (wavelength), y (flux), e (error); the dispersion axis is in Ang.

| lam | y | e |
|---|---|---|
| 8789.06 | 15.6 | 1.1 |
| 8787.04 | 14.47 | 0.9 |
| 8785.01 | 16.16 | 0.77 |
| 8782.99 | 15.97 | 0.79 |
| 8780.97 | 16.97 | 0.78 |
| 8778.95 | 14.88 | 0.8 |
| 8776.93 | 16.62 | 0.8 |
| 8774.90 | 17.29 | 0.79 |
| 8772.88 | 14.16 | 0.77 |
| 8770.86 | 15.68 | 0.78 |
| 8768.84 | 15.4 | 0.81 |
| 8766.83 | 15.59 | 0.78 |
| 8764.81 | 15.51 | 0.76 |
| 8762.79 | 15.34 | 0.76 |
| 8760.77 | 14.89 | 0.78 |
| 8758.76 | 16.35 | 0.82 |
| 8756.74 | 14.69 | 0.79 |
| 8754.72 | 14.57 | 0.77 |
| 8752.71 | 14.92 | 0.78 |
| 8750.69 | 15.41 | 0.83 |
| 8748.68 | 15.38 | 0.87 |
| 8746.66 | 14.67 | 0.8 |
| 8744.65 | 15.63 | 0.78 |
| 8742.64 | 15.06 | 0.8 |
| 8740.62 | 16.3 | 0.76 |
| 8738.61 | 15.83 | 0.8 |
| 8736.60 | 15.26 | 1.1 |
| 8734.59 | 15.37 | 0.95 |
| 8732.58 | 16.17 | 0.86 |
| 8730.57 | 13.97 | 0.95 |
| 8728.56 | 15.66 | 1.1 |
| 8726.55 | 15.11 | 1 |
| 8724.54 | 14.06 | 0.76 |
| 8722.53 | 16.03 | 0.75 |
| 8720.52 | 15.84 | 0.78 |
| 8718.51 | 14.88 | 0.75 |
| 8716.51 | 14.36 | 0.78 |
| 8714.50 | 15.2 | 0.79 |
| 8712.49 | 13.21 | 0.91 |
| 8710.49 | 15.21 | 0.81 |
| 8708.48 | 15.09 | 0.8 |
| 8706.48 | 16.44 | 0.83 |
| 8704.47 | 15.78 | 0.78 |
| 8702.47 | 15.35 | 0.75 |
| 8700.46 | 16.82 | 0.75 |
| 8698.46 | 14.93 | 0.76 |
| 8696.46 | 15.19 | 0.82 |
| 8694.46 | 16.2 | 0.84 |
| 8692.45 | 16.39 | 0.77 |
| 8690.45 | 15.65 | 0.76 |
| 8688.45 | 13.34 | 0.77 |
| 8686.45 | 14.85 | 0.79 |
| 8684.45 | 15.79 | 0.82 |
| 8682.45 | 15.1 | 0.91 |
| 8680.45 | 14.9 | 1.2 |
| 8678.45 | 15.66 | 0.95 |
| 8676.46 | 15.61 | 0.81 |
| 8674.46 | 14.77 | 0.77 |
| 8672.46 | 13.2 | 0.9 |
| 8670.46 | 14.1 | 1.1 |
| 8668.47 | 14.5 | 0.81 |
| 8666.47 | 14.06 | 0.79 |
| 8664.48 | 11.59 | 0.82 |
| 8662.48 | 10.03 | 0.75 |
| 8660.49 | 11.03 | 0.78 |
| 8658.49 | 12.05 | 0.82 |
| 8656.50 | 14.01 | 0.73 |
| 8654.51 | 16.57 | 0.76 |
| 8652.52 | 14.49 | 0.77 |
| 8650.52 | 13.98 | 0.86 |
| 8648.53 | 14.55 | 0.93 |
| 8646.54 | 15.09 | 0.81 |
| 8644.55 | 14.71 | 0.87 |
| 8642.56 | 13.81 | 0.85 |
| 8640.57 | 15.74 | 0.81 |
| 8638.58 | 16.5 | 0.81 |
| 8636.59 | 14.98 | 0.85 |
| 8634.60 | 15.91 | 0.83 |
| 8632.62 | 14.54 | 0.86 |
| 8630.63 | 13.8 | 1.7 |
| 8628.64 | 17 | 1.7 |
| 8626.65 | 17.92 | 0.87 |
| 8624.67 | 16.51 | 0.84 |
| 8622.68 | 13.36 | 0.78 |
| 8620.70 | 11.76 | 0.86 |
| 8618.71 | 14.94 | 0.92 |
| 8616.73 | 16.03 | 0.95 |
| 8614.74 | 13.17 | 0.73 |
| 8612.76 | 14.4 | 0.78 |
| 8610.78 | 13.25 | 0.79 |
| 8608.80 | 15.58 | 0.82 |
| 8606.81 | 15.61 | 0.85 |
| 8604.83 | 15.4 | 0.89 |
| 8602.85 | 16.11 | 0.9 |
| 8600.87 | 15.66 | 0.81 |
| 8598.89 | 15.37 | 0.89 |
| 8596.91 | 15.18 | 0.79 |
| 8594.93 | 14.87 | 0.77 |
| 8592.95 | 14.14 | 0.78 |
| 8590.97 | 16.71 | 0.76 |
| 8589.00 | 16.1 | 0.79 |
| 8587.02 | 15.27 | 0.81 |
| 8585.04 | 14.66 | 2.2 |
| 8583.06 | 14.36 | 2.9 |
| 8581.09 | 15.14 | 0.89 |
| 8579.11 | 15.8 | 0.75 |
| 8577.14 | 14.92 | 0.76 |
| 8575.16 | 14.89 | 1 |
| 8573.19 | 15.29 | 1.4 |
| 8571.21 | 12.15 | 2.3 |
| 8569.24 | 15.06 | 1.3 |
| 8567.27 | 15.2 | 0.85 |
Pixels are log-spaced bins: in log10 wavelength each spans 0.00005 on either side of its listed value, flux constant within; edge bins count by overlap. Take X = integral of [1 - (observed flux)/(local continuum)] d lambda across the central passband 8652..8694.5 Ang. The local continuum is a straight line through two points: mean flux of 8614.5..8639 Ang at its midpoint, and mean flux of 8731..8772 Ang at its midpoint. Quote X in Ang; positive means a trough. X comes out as 2.80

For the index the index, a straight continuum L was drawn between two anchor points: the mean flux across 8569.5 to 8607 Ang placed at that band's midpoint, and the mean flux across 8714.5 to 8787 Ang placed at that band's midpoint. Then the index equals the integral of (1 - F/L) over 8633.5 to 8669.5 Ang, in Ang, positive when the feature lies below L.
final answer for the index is 2.7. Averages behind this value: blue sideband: 15.1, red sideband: 15.4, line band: 14.1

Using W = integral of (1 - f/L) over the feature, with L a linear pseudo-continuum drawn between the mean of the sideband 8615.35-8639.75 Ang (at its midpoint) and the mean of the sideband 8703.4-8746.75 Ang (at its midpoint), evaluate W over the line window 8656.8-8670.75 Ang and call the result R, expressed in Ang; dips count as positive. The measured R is 2.53 Ang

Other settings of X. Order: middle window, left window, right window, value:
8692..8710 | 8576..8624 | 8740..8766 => -0.73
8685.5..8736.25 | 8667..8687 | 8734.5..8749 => -0.32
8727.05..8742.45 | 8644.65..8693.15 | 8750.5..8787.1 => -0.38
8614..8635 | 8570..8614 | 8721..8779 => 0.16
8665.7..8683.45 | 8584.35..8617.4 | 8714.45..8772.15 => 0.64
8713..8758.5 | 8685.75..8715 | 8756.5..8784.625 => 0.93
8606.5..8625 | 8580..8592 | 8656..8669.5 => -0.15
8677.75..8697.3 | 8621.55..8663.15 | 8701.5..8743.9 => -0.43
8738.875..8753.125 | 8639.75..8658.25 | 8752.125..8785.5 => 0.03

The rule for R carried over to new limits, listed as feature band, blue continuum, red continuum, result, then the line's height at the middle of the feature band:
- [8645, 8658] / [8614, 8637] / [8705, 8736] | 0.32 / 15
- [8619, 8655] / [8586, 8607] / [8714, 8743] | 0.89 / 15.4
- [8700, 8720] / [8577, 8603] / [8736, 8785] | 0.33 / 15.5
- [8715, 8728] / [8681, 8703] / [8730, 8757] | 0.21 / 15.3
